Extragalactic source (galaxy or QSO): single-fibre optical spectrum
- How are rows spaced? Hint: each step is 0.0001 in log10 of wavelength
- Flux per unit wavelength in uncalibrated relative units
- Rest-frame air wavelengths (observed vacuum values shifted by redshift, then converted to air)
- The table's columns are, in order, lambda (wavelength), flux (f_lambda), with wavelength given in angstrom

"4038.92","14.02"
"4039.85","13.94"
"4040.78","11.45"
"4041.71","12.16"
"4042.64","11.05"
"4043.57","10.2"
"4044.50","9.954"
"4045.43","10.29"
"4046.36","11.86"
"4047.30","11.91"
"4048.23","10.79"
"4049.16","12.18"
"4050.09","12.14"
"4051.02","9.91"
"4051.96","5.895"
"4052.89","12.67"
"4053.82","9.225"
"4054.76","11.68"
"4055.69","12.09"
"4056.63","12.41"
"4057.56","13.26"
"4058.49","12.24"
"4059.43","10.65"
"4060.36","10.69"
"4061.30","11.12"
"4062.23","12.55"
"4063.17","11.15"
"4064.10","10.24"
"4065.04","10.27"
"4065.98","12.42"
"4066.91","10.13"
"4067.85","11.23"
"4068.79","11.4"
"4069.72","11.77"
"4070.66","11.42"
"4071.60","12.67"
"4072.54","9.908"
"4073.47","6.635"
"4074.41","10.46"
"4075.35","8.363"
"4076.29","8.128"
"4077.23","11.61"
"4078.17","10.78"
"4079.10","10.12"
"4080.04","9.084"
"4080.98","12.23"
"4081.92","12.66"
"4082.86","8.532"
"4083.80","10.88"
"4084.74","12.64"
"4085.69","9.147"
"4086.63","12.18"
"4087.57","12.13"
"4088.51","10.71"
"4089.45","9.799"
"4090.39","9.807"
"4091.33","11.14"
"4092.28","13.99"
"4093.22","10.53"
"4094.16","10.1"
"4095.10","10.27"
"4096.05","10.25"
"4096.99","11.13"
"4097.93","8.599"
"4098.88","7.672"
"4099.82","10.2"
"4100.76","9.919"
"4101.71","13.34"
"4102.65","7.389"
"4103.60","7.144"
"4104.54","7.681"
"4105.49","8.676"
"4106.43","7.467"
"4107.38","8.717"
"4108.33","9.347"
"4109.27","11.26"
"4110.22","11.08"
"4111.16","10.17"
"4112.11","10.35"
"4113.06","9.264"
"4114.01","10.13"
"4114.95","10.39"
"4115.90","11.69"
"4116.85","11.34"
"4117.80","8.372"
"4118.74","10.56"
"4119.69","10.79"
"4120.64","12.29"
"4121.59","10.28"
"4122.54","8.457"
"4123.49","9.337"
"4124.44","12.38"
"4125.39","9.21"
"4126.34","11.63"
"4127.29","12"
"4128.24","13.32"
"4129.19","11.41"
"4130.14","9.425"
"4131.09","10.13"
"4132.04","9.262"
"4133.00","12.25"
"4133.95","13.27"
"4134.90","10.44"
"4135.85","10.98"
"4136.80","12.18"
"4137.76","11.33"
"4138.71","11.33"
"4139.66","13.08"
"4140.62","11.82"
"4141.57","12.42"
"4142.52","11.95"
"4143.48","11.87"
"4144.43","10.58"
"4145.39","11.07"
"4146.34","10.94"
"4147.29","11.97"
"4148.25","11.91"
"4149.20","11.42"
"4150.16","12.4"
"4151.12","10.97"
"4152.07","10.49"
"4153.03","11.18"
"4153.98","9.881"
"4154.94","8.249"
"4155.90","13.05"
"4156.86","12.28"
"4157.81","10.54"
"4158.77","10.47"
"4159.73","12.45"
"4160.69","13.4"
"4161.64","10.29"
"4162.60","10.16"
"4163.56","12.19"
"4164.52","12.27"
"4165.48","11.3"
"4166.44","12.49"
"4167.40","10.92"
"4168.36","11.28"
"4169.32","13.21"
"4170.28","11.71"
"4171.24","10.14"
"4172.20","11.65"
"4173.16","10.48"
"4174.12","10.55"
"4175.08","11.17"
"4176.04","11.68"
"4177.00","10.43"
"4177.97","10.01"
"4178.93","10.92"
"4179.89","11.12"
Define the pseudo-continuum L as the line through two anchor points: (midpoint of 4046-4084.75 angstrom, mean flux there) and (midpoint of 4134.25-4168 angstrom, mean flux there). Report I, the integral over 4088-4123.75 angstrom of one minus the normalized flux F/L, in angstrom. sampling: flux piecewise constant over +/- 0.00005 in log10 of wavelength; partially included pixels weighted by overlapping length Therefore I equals 3.7 angstrom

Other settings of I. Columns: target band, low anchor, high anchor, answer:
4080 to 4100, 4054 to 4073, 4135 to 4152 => 1.44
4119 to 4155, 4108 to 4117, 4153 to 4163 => -1.23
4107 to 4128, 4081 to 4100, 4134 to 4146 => 1.40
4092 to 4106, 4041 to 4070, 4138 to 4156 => 1.90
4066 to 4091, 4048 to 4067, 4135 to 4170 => 1.43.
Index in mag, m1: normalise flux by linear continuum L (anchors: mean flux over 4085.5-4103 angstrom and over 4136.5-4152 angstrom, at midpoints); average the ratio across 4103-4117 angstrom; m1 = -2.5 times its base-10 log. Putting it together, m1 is 0.14 mag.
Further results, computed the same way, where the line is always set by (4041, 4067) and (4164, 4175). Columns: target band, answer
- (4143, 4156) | 0.03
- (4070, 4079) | 0.12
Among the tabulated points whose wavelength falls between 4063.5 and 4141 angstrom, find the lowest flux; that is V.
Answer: 6.635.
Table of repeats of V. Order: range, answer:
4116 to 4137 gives 8.372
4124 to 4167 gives 8.249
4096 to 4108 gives 7.144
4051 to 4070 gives 5.895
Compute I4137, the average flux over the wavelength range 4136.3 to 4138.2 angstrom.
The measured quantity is 11.7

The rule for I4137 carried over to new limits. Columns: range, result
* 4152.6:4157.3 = 10.9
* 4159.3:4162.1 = 12.1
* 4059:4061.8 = 10.9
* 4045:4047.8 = 11.3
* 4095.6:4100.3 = 9.59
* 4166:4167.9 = 11.7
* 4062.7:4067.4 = 10.8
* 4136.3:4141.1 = 11.9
